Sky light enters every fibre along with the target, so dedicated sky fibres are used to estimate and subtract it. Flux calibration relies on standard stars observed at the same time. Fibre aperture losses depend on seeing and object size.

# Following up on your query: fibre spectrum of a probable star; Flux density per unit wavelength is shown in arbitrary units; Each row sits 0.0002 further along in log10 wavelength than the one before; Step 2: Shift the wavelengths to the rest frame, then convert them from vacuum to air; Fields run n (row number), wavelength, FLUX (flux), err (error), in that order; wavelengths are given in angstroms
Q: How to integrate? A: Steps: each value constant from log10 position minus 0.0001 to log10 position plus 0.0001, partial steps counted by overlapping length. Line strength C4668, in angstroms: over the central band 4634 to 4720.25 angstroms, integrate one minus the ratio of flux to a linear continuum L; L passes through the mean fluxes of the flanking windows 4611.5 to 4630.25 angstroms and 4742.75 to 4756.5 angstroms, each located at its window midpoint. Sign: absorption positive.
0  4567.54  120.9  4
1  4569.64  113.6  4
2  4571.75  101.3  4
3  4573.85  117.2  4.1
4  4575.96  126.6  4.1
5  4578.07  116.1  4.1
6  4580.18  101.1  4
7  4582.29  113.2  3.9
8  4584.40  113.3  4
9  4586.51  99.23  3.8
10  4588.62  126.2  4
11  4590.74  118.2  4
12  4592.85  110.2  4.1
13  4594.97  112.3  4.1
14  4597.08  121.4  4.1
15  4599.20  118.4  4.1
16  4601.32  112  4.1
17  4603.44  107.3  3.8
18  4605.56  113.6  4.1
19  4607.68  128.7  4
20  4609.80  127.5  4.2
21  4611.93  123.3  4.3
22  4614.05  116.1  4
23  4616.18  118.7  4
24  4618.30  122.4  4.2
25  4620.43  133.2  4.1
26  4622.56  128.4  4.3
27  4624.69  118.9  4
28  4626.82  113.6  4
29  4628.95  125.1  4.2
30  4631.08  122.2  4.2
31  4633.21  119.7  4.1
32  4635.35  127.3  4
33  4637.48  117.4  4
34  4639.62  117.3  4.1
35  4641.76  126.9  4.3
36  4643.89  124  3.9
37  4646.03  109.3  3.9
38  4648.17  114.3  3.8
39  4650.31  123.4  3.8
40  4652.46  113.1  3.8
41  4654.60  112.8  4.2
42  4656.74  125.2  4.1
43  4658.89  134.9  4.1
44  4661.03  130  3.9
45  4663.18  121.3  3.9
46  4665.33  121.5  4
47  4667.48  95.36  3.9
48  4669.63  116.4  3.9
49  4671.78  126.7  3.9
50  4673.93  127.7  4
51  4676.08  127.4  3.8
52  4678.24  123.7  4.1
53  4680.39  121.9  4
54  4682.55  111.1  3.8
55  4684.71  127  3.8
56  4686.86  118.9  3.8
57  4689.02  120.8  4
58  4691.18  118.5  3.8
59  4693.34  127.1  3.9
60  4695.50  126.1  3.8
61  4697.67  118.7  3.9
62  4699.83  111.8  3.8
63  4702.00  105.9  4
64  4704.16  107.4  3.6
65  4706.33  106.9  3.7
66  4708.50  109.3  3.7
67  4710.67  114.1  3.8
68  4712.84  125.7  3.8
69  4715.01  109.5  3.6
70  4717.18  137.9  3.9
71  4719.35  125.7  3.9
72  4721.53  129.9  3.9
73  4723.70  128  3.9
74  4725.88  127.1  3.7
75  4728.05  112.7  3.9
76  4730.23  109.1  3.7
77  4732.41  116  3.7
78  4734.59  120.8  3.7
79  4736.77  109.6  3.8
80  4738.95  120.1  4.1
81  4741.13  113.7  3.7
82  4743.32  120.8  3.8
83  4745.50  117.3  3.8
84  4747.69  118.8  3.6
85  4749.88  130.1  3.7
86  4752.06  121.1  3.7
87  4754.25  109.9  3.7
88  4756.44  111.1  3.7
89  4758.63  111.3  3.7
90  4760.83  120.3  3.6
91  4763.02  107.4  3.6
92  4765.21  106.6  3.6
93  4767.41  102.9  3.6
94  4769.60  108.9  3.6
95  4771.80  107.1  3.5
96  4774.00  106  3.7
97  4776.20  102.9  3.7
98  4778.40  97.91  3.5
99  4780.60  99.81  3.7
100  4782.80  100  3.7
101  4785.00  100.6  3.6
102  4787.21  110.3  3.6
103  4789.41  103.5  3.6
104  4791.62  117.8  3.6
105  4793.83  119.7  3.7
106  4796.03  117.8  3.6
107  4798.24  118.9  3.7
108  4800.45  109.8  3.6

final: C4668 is 0.9 angstroms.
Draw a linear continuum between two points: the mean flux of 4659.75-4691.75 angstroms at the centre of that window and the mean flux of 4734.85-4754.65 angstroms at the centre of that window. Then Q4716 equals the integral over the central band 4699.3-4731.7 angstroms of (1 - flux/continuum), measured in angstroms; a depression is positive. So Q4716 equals 0.5 angstroms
